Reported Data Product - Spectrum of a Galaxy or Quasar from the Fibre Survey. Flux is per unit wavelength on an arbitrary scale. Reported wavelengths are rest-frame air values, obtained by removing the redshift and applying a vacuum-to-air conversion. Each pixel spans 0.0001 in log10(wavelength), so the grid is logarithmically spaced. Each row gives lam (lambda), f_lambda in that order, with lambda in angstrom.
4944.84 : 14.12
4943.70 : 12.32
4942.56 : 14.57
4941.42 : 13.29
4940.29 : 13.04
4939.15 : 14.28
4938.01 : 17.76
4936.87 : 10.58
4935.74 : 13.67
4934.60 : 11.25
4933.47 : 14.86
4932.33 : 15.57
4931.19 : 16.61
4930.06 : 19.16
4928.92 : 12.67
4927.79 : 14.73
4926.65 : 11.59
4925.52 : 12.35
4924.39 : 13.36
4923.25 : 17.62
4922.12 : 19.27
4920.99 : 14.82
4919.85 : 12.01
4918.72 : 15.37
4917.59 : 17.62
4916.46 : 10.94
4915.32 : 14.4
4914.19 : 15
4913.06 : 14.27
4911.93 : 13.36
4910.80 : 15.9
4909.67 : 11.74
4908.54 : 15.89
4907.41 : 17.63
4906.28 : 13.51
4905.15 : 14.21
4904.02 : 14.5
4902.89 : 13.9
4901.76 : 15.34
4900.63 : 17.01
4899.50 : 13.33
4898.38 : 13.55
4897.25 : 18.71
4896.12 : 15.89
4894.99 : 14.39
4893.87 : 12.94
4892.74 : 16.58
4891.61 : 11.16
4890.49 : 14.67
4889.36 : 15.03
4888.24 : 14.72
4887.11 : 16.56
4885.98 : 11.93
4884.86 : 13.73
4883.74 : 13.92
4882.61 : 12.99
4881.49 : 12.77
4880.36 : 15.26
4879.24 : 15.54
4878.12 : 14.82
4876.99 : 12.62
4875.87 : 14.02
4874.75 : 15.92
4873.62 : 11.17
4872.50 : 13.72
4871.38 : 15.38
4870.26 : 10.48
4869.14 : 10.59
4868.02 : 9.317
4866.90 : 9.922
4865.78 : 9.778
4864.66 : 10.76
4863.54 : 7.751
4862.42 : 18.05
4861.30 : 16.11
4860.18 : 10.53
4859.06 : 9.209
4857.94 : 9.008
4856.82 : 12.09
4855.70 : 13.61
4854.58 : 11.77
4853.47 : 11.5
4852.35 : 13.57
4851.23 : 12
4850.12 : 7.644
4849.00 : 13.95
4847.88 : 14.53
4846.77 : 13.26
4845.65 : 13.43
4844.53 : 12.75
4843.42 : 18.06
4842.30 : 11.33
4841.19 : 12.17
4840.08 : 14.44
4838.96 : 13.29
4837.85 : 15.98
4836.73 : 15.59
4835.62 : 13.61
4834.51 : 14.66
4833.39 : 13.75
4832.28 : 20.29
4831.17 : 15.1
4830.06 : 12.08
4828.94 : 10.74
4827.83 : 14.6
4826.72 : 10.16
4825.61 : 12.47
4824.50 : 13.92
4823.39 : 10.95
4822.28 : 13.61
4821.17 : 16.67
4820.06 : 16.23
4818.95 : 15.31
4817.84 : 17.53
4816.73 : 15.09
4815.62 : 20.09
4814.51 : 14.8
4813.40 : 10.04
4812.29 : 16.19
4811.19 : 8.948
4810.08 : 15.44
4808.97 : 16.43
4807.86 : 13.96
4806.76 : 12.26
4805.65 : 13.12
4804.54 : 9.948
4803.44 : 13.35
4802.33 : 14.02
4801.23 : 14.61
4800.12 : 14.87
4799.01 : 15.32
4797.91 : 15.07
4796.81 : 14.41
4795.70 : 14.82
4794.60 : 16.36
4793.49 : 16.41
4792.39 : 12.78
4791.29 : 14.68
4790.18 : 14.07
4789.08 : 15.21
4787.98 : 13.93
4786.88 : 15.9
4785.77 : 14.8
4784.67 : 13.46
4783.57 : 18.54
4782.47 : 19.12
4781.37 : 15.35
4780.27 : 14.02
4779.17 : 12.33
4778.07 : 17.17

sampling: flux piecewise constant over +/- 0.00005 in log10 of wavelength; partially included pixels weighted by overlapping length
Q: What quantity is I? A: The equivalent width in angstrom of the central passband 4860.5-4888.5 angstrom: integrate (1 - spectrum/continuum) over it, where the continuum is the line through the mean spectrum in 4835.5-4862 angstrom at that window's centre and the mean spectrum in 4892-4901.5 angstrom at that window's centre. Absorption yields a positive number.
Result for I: 2.2 angstrom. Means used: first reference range 12.9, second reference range 15.2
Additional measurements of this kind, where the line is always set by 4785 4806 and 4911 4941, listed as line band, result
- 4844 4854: 1.3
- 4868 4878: 1.1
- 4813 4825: -0.5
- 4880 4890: 0.3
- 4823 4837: 0.7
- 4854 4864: 1.7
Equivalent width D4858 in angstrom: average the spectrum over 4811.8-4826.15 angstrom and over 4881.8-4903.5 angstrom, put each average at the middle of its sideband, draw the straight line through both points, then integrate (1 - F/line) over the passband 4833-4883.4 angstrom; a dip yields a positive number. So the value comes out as 6.2 angstrom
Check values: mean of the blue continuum 14.8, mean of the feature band 12.9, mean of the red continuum 14.5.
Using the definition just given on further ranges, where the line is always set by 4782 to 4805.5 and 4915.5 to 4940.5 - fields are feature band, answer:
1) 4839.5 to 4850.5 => 1.1 angstrom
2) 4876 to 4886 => 0.5 angstrom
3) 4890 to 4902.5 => -0.2 angstrom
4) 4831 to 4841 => -0.3 angstrom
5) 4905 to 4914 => 0.0 angstrom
